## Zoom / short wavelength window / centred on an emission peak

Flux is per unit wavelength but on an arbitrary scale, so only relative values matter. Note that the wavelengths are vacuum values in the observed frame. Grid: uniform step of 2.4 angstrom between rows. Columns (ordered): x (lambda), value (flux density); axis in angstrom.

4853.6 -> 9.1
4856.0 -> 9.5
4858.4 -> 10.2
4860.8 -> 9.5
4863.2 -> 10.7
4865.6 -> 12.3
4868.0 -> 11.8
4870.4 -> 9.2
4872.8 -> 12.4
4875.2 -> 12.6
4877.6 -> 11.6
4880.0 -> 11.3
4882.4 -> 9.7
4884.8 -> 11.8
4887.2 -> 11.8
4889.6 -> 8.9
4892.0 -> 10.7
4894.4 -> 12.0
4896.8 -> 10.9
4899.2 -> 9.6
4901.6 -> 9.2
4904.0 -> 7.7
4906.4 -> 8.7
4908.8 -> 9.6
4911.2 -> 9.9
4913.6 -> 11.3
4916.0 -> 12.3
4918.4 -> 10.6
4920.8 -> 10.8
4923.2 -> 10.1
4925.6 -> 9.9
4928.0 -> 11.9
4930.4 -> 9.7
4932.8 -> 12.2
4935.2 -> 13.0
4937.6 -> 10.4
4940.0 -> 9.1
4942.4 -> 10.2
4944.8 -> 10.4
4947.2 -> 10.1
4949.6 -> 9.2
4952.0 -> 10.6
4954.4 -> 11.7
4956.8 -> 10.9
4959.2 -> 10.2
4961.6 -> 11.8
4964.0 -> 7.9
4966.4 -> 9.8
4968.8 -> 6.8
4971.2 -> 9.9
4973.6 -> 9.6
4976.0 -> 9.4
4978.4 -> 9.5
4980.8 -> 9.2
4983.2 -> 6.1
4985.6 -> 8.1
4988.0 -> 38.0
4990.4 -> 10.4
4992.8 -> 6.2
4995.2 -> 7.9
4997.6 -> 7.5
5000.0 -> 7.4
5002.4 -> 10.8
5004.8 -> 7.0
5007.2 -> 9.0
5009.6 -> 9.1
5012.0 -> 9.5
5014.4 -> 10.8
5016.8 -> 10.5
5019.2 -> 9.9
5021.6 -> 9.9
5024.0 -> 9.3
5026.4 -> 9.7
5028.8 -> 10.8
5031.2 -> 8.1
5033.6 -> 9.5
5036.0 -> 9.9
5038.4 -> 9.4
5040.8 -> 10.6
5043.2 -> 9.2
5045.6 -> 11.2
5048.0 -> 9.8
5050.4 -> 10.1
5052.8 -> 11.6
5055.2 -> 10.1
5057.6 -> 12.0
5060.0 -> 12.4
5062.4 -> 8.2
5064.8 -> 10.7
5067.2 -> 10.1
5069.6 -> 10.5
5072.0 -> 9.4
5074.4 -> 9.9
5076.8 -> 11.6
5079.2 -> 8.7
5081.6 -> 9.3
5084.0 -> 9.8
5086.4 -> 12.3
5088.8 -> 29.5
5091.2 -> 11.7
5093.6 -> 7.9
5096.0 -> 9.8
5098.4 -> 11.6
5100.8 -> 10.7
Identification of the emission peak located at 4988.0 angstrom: Hbeta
